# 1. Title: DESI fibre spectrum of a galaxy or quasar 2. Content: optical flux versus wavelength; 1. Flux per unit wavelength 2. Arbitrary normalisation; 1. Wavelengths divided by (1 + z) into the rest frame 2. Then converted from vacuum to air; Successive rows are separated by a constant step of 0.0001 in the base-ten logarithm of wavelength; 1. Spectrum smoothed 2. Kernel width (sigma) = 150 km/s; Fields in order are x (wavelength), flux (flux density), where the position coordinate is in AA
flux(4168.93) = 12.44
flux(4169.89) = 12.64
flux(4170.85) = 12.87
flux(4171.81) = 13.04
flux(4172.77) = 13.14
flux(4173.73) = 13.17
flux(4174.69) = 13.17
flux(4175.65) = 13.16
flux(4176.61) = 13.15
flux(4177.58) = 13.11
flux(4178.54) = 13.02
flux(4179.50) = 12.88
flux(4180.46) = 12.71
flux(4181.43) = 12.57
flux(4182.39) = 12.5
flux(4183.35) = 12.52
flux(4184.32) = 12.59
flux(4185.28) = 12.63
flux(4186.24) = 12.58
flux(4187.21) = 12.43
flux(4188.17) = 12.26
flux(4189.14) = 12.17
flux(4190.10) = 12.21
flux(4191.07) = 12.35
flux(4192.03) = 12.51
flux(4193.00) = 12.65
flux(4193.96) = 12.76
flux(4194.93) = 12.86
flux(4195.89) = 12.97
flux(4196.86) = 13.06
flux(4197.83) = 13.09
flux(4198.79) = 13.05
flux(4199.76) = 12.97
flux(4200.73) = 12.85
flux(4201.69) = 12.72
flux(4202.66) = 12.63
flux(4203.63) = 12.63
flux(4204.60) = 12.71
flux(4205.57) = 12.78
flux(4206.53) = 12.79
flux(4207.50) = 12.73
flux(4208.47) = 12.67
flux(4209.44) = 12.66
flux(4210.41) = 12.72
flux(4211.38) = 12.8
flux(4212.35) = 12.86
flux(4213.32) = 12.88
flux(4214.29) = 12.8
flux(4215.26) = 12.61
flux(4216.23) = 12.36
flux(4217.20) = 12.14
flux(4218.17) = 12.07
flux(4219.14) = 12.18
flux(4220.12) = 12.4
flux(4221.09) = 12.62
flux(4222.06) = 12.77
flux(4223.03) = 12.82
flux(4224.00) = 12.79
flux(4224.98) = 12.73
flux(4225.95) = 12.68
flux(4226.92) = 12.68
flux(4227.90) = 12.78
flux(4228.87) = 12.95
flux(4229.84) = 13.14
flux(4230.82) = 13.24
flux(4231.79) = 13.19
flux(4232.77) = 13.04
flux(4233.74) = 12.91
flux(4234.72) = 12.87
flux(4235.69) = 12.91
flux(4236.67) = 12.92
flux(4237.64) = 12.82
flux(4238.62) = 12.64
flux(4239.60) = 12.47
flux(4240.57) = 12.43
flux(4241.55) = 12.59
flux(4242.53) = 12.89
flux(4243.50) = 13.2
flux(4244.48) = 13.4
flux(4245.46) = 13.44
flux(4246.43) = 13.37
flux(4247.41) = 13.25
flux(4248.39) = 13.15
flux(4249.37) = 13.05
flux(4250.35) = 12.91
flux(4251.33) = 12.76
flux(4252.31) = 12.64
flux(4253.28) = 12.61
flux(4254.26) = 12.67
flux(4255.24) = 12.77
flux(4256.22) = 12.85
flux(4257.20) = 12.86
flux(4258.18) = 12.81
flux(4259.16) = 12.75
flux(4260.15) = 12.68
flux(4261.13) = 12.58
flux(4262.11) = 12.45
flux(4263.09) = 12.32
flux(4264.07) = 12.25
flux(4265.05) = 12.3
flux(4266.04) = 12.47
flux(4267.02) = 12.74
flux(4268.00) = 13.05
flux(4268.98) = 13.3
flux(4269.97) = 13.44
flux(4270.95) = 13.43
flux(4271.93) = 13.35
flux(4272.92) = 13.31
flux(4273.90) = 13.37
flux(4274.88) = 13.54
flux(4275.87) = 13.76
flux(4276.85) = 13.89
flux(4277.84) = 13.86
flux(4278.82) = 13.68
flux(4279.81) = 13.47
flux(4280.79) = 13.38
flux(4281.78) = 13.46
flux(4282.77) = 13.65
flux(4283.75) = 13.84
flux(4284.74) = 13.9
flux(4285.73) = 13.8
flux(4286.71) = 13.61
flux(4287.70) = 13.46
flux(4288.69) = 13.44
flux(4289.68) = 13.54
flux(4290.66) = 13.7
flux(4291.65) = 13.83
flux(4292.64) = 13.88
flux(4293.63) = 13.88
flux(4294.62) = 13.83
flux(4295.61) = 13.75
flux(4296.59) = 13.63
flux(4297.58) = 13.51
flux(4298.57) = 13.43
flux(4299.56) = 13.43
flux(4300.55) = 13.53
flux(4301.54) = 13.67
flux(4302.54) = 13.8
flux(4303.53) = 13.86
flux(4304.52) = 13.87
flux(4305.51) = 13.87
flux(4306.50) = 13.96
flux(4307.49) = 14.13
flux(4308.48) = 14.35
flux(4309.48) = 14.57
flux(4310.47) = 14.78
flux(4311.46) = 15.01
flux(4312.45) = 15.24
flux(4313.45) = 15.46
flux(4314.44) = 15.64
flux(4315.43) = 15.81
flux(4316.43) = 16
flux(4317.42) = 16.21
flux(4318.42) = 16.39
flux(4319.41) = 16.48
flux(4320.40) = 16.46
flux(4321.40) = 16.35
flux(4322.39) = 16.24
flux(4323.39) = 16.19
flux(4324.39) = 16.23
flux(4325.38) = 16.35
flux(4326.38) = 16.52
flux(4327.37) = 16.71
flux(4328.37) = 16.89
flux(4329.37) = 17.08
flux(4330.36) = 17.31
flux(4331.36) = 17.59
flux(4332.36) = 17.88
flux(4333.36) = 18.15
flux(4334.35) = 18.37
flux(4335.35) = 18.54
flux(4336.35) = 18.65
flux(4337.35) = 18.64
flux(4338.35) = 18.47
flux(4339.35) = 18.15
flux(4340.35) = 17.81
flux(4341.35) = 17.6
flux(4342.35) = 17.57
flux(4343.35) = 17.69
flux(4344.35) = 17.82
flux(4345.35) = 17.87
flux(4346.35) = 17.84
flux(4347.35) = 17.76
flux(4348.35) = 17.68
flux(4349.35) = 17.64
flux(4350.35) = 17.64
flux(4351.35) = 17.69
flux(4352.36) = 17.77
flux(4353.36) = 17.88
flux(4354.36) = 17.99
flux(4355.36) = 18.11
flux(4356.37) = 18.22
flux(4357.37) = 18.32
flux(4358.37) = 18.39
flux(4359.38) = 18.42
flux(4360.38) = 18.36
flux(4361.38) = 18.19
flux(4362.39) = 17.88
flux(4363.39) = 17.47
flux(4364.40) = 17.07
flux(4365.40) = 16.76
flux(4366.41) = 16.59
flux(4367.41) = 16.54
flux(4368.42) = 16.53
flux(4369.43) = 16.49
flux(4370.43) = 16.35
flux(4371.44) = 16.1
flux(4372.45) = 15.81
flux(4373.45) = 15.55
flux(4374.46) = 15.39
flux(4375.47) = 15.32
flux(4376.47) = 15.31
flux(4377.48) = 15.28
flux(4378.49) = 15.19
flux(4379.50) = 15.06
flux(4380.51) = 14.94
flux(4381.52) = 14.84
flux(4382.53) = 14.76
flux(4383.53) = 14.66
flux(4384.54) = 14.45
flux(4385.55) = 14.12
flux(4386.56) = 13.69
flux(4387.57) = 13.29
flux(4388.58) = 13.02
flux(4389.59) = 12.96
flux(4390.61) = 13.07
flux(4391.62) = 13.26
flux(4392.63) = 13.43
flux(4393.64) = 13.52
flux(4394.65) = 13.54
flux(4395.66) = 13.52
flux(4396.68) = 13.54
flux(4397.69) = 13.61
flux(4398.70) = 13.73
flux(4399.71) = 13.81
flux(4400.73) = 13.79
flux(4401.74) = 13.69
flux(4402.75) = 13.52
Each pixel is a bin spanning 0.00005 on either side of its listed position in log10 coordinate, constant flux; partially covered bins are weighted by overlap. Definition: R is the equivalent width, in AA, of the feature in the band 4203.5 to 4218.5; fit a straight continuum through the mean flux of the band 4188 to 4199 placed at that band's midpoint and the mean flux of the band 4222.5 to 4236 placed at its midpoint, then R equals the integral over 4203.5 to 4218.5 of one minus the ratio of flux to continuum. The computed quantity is 0.2 AA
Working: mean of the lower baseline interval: 12.7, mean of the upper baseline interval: 12.9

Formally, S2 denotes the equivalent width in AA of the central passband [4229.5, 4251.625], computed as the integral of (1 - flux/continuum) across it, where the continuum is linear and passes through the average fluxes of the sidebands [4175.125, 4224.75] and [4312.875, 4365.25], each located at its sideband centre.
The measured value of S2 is 1.7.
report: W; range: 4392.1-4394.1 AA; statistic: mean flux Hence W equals 13.5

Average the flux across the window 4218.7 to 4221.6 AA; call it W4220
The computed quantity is 12.4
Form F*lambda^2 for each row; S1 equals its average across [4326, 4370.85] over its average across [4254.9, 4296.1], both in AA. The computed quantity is 1.4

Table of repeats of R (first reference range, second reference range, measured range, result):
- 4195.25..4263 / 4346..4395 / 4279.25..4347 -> -3.4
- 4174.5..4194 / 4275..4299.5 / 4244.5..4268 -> 1.0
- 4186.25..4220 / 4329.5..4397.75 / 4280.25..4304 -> 1.7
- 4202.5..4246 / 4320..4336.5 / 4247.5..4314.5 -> 7.3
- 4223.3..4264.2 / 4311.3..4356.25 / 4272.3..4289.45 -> 1.2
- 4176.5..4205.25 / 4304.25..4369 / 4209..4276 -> 6.4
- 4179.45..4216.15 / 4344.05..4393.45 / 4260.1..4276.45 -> 1.3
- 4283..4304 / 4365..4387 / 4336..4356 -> -4.2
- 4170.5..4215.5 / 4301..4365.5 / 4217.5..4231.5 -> 1.0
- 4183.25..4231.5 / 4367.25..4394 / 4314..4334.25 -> -3.7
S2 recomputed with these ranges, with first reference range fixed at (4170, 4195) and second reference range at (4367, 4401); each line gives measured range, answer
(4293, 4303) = 0.1 AA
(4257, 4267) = 0.7 AA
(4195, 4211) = 0.1 AA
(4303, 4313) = -0.4 AA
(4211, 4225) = 0.5 AA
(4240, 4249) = 0.1 AA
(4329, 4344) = -4.1 AA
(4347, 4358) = -2.8 AA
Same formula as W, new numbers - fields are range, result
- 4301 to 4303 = 13.7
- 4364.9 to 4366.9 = 16.7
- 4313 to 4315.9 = 15.7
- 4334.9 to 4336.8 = 18.6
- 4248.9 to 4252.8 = 12.9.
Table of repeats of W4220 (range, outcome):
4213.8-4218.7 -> 12.4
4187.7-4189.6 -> 12.2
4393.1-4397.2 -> 13.5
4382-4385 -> 14.7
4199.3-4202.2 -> 12.9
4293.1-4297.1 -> 13.8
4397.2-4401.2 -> 13.7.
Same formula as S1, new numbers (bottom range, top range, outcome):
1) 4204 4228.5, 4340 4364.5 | 1.51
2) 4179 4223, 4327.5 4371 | 1.50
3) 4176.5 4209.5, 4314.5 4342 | 1.44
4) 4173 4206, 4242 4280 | 1.06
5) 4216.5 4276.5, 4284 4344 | 1.25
